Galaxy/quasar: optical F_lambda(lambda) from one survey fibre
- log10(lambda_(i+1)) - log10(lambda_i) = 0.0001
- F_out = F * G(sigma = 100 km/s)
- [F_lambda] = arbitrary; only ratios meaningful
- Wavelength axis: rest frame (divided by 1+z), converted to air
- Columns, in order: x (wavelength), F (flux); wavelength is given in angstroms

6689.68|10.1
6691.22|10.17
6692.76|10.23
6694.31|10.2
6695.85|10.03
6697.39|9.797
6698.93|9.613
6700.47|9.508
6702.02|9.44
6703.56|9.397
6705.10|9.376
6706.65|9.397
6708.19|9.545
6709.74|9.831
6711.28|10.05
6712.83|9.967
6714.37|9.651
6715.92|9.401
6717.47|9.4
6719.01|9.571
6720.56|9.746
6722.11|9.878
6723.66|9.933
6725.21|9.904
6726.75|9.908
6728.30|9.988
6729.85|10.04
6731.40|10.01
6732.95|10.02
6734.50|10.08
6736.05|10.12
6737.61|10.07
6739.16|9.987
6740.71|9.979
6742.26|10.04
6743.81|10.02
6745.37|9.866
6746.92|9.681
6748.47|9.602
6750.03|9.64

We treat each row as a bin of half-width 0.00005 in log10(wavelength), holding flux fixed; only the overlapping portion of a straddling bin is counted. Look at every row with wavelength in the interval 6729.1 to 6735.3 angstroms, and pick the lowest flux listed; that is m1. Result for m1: 10.01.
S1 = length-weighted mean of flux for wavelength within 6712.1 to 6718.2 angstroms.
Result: 9.6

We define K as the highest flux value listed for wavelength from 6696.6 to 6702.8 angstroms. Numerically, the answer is 9.797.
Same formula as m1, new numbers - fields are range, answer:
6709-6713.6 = 9.831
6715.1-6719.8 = 9.4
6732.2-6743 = 9.979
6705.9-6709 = 9.397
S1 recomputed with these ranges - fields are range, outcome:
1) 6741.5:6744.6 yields 10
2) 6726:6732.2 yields 9.98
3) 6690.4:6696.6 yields 10.1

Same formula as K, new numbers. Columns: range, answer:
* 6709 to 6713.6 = 10.05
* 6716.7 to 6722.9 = 9.878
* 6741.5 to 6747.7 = 10.04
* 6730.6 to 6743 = 10.12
